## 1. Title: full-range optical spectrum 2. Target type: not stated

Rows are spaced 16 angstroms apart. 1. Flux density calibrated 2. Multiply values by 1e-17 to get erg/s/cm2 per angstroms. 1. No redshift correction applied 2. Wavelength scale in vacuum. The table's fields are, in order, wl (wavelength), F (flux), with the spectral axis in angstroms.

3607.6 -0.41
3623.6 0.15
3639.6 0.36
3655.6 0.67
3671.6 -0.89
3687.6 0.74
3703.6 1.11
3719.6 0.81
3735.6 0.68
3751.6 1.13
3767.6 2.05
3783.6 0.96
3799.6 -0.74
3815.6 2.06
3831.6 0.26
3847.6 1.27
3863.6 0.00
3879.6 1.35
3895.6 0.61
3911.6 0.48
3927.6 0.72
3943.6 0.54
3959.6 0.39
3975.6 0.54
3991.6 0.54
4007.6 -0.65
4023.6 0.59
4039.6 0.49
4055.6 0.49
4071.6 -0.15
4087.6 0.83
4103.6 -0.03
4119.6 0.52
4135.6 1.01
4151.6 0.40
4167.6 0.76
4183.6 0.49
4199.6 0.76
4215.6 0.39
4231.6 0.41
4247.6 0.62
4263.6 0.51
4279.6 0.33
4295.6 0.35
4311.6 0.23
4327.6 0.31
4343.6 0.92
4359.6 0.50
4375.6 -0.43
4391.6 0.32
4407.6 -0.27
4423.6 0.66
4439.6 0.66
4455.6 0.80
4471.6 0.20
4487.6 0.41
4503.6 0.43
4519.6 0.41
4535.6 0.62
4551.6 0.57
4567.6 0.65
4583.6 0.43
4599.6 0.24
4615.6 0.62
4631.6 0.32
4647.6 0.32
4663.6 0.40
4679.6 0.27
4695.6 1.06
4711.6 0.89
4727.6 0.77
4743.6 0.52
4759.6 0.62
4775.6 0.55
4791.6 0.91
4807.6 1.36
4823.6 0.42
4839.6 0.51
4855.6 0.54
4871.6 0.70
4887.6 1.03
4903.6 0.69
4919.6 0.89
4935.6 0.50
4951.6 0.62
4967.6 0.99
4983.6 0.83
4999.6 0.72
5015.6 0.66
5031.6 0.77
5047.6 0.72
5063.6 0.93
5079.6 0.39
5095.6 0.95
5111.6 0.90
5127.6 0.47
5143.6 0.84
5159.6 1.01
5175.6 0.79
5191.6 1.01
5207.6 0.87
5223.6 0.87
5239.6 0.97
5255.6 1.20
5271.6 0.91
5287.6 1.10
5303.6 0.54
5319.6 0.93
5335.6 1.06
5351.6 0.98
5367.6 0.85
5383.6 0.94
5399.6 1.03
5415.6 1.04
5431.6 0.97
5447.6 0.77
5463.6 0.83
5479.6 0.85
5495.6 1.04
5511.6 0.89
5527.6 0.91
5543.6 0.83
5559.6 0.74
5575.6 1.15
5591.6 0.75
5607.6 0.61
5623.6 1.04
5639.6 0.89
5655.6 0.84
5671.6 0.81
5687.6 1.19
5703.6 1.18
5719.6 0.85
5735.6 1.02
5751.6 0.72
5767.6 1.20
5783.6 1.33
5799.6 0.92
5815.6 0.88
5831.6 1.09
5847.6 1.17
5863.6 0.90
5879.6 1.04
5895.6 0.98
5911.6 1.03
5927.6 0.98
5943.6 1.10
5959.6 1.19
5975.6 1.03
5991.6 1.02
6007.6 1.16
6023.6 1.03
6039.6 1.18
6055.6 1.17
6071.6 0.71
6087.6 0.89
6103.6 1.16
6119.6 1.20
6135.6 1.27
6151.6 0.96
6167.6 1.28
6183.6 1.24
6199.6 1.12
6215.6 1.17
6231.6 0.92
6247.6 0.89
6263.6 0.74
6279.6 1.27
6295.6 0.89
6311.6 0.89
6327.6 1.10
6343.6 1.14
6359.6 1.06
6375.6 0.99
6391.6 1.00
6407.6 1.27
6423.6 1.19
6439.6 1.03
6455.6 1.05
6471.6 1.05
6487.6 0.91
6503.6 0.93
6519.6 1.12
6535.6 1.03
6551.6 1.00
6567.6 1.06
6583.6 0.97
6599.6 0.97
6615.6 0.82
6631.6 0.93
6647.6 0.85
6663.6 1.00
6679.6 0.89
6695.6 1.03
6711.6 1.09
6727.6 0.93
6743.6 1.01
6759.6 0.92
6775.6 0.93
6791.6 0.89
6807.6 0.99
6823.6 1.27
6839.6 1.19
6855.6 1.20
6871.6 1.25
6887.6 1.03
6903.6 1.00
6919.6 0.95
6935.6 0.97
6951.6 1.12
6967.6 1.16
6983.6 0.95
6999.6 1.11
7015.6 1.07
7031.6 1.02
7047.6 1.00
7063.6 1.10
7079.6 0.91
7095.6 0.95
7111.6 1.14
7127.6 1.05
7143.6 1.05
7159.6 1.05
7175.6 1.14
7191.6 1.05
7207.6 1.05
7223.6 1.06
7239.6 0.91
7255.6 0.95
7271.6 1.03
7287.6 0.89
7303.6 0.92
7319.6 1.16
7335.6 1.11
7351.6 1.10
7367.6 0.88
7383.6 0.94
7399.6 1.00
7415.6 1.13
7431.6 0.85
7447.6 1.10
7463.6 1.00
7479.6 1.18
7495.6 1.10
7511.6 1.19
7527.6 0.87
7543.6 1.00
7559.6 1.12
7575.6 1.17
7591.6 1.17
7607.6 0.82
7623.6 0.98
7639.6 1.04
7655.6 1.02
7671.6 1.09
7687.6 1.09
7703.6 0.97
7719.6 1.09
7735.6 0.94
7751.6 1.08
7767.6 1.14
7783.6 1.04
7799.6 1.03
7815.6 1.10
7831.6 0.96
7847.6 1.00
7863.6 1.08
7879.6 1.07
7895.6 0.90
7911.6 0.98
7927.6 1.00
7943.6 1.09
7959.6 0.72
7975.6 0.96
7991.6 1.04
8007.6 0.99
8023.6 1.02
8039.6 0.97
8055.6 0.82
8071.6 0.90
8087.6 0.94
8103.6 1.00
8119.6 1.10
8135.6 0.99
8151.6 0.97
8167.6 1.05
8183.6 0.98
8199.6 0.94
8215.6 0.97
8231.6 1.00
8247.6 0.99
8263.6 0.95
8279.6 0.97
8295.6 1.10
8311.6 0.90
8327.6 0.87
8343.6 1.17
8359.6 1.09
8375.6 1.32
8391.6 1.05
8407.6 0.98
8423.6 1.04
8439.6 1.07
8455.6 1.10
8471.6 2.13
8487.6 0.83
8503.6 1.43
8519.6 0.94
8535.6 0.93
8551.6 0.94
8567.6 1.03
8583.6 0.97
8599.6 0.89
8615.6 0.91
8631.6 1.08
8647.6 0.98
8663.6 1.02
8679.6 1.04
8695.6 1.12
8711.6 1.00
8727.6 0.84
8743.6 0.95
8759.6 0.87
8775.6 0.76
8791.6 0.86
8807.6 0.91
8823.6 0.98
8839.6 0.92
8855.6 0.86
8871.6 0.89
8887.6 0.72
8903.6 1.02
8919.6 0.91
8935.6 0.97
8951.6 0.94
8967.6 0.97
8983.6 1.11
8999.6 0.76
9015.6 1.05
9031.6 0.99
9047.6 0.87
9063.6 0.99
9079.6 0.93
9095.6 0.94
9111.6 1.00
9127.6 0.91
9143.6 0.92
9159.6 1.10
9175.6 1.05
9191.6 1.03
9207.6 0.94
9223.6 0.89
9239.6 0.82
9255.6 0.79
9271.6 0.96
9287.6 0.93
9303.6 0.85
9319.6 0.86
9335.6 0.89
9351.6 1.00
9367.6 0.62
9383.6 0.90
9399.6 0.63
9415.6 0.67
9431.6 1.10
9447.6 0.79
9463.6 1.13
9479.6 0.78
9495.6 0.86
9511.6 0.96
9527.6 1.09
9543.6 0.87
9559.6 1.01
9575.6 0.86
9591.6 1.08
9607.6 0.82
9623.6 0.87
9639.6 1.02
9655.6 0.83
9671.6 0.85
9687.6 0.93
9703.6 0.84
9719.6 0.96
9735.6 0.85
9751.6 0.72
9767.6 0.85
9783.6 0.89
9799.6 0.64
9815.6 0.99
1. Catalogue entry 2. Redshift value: 0.29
